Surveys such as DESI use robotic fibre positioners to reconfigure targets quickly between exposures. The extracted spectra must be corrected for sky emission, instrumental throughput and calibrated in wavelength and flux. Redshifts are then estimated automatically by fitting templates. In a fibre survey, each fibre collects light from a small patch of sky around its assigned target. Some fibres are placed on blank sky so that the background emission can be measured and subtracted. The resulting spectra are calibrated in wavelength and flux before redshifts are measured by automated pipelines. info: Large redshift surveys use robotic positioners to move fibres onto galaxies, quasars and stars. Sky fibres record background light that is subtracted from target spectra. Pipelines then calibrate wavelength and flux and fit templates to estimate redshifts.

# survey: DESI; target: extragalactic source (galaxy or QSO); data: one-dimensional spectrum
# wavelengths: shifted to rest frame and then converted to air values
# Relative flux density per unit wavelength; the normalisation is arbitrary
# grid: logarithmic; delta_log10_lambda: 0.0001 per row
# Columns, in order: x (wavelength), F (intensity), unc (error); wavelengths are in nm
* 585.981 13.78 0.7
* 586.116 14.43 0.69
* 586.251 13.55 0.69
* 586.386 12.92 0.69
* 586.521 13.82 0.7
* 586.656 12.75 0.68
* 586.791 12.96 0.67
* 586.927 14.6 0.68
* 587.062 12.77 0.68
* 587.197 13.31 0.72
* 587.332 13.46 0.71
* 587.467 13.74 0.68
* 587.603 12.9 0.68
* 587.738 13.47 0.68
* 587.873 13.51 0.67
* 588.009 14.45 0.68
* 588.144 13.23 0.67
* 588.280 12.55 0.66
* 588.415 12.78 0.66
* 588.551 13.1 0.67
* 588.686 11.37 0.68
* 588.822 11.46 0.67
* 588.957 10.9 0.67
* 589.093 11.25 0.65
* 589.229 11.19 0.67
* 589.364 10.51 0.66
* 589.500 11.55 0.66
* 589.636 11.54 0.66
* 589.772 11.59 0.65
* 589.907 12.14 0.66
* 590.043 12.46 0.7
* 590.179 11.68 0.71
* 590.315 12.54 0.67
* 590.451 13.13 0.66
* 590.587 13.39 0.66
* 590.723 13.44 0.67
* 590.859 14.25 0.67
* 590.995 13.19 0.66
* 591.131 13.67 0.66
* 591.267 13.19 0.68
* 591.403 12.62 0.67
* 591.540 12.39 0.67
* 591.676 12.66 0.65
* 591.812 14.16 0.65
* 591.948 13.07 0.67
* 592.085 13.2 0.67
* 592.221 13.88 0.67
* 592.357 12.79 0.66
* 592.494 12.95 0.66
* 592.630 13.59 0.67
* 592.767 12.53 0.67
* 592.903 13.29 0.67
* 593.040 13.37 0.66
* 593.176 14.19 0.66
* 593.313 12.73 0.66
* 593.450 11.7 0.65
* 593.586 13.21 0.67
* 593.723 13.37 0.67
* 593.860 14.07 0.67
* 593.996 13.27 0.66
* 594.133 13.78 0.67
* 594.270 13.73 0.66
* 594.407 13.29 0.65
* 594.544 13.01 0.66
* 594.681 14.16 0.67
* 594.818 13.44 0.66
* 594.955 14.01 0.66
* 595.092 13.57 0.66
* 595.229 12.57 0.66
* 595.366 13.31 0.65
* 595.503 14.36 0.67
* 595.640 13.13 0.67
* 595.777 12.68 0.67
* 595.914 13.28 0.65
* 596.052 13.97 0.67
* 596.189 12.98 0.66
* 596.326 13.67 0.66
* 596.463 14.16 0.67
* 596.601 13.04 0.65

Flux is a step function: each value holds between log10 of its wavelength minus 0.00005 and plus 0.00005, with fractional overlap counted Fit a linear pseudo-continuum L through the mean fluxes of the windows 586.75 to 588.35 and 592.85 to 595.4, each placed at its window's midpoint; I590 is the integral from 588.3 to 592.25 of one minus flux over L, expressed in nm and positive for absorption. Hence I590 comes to 0.27 nm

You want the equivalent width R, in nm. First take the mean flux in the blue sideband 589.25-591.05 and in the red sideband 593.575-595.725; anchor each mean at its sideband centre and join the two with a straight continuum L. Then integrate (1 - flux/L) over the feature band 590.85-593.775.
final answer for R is -0.053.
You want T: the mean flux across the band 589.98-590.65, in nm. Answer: 12.6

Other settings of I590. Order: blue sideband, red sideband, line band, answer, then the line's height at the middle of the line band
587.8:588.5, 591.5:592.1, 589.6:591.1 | 0.05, 13.2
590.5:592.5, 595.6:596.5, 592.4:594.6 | 0.01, 13.3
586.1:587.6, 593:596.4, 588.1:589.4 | 0.15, 13.4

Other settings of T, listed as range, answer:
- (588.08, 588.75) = 12.6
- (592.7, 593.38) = 13.2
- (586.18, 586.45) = 13.3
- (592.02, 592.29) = 13.6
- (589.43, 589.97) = 11.7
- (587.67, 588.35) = 13.4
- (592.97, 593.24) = 13.8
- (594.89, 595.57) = 13.6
